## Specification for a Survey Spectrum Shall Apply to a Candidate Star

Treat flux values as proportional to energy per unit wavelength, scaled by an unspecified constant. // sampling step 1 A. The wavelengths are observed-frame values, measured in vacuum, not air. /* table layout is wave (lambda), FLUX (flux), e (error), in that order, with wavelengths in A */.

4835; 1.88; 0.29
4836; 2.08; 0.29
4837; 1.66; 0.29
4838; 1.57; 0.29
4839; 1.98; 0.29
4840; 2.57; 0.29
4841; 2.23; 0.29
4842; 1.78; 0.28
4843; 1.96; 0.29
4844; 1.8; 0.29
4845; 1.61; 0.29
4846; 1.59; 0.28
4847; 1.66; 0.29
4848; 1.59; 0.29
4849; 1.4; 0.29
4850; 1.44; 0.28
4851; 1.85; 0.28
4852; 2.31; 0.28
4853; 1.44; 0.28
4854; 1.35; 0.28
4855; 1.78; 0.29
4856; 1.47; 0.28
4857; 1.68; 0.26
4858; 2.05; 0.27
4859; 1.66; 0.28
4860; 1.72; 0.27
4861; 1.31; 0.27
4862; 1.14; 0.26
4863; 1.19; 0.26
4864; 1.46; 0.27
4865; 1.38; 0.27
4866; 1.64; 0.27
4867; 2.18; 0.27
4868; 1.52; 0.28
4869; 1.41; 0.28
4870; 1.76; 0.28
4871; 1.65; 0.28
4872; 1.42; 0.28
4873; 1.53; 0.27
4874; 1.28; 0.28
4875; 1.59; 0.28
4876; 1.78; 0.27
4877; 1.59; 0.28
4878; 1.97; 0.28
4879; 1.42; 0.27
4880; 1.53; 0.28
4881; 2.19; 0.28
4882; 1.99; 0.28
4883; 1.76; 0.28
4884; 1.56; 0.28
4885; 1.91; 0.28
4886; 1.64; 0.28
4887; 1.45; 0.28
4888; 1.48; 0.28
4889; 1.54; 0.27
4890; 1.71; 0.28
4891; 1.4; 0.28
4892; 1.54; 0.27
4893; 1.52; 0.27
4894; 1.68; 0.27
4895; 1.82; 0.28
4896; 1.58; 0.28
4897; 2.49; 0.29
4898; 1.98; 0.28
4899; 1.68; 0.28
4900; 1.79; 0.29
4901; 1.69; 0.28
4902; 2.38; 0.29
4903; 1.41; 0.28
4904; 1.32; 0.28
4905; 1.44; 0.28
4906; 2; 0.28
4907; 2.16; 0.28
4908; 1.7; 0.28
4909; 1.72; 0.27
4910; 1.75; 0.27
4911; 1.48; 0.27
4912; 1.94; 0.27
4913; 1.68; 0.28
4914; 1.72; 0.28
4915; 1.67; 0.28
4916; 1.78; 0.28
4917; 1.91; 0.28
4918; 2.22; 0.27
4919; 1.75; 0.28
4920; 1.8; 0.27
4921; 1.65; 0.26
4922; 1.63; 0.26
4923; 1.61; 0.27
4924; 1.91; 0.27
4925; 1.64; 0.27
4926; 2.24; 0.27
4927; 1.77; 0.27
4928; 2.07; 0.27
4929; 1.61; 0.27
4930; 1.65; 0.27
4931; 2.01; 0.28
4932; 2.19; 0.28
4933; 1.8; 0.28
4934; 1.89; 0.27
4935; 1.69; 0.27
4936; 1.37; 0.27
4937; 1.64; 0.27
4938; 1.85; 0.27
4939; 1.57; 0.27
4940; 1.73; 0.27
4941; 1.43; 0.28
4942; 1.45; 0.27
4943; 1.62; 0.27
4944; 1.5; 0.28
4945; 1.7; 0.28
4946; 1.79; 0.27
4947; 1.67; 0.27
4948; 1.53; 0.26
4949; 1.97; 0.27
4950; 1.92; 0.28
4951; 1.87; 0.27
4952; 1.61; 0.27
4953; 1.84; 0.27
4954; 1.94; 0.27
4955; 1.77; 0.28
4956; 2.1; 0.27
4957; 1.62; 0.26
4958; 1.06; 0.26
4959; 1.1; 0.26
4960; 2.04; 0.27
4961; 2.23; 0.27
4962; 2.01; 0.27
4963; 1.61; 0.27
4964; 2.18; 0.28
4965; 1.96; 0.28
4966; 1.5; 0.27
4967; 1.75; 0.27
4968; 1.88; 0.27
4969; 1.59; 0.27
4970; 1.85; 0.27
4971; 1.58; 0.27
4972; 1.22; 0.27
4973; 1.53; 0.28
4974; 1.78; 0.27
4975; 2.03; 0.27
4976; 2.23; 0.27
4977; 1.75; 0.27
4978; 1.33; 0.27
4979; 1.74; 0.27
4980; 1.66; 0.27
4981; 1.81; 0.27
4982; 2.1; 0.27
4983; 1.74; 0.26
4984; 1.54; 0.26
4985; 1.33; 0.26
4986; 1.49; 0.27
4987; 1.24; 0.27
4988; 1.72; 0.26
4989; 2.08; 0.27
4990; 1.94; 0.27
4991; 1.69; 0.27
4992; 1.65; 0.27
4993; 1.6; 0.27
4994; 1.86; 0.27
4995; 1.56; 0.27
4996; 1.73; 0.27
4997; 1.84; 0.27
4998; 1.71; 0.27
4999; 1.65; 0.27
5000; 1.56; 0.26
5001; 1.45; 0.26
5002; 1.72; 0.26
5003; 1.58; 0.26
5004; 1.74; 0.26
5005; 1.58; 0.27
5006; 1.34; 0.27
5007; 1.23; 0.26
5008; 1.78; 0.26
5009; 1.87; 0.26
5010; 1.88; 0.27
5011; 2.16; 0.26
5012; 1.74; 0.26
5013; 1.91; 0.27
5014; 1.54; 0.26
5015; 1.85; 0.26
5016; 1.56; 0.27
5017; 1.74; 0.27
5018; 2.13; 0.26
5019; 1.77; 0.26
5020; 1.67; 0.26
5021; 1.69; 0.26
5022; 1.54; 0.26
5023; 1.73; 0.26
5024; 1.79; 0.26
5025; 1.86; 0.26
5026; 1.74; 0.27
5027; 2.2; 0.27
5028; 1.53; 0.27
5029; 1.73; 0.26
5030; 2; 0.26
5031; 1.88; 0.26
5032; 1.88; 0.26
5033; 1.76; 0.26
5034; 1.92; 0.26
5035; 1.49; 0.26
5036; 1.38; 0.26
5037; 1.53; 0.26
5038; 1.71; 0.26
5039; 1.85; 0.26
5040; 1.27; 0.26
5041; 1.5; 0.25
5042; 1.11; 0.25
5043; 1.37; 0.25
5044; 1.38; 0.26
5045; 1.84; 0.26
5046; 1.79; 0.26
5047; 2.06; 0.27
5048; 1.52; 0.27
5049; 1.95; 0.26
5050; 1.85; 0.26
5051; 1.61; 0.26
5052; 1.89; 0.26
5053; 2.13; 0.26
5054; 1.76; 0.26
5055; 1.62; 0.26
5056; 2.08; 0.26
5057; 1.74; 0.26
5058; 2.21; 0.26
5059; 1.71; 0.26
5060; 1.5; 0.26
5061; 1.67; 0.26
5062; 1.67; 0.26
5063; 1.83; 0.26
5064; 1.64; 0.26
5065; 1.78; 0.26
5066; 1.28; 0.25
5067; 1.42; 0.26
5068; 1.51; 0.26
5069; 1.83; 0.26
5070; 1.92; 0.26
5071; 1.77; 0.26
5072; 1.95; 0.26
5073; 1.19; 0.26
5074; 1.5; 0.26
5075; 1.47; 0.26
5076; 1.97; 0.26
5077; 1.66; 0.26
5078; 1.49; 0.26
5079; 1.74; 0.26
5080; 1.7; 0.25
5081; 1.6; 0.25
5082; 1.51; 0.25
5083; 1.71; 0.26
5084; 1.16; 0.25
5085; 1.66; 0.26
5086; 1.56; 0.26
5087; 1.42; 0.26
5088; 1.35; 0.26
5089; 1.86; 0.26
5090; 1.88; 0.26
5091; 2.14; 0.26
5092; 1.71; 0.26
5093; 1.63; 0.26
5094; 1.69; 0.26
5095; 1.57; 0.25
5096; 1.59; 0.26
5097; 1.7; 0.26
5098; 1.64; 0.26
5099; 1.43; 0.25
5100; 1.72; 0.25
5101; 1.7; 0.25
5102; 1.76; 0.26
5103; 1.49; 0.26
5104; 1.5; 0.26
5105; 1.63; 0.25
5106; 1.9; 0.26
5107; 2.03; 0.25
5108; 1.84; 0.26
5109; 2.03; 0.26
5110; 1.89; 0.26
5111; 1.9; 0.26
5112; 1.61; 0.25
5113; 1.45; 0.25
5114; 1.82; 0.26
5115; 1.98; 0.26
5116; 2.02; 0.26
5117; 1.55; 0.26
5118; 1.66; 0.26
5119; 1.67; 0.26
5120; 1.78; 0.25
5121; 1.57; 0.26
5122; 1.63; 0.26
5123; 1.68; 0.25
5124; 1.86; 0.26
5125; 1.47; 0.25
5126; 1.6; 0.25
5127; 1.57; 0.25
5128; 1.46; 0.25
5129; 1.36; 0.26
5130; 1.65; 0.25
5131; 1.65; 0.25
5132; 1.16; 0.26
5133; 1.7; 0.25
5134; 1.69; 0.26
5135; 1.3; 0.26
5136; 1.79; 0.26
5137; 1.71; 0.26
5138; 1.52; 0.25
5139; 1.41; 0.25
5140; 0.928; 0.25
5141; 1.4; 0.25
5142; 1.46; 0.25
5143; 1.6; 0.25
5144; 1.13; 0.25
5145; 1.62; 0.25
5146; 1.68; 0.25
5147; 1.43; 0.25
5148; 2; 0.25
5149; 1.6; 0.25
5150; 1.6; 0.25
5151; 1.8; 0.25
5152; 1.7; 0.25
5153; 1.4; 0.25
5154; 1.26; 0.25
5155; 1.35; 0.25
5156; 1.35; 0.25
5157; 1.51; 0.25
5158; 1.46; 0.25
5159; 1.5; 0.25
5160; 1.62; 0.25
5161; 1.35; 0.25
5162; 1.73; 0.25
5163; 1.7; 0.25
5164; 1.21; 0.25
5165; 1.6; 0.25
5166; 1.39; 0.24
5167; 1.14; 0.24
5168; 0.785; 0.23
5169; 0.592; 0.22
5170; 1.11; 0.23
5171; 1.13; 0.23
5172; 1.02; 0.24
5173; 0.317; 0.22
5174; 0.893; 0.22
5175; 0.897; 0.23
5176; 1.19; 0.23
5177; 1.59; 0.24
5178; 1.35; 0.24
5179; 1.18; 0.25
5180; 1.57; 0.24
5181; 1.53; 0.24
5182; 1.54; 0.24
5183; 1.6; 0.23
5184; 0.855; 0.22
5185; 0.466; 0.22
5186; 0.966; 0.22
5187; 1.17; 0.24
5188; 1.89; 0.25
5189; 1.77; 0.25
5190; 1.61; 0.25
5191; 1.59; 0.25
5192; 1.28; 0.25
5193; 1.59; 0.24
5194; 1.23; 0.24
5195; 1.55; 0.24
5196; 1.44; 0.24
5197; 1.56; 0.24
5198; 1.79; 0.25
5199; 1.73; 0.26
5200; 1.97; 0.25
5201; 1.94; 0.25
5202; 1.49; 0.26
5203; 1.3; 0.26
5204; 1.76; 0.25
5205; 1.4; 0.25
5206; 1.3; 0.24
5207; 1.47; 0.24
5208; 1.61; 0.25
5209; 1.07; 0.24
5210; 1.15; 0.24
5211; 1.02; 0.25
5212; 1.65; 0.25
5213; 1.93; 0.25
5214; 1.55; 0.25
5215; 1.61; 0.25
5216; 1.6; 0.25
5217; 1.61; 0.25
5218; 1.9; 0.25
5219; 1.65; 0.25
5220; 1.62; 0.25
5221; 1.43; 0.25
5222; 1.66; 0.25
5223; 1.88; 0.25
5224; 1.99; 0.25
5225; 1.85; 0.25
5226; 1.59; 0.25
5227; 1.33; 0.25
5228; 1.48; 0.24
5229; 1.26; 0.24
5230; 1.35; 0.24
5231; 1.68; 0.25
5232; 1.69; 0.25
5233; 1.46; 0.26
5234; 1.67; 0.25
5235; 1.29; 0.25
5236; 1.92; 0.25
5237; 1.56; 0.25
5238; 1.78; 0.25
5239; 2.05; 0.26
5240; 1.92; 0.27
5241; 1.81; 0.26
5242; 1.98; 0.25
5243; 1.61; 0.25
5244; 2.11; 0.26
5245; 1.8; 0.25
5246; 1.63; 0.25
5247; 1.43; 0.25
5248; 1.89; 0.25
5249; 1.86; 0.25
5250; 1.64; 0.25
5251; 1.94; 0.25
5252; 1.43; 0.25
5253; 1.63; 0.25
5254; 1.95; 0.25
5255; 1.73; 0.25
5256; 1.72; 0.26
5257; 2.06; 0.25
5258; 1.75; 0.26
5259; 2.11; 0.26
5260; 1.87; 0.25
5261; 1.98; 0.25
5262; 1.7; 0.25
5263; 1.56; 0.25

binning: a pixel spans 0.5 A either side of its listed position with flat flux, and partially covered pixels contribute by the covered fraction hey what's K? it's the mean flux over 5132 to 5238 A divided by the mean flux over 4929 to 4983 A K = 0.8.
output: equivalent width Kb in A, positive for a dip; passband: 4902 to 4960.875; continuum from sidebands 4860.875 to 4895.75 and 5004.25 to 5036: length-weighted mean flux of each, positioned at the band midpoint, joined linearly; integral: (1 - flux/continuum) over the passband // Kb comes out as -3.0 A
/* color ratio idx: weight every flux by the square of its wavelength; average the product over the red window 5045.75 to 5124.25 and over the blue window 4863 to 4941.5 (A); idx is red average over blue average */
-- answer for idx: 1.07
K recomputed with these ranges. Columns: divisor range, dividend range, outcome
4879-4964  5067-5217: 0.87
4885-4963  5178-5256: 0.91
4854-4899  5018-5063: 1.05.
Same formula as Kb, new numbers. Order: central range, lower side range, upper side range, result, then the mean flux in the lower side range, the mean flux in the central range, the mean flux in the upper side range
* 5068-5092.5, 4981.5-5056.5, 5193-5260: 0.56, 1.71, 1.65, 1.65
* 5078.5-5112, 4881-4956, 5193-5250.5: -0.18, 1.75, 1.68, 1.62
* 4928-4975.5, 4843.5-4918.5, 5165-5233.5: -3.26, 1.68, 1.73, 1.42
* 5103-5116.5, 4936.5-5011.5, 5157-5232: -2.36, 1.71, 1.8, 1.43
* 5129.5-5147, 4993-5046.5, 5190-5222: 1.15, 1.69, 1.49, 1.54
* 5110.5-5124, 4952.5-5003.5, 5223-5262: 0.02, 1.72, 1.72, 1.73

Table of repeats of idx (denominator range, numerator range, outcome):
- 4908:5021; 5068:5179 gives 0.95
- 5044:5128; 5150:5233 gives 0.88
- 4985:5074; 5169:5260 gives 0.97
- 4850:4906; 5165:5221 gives 0.95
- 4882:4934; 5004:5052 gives 1.02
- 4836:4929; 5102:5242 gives 0.99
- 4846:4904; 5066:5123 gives 1.11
